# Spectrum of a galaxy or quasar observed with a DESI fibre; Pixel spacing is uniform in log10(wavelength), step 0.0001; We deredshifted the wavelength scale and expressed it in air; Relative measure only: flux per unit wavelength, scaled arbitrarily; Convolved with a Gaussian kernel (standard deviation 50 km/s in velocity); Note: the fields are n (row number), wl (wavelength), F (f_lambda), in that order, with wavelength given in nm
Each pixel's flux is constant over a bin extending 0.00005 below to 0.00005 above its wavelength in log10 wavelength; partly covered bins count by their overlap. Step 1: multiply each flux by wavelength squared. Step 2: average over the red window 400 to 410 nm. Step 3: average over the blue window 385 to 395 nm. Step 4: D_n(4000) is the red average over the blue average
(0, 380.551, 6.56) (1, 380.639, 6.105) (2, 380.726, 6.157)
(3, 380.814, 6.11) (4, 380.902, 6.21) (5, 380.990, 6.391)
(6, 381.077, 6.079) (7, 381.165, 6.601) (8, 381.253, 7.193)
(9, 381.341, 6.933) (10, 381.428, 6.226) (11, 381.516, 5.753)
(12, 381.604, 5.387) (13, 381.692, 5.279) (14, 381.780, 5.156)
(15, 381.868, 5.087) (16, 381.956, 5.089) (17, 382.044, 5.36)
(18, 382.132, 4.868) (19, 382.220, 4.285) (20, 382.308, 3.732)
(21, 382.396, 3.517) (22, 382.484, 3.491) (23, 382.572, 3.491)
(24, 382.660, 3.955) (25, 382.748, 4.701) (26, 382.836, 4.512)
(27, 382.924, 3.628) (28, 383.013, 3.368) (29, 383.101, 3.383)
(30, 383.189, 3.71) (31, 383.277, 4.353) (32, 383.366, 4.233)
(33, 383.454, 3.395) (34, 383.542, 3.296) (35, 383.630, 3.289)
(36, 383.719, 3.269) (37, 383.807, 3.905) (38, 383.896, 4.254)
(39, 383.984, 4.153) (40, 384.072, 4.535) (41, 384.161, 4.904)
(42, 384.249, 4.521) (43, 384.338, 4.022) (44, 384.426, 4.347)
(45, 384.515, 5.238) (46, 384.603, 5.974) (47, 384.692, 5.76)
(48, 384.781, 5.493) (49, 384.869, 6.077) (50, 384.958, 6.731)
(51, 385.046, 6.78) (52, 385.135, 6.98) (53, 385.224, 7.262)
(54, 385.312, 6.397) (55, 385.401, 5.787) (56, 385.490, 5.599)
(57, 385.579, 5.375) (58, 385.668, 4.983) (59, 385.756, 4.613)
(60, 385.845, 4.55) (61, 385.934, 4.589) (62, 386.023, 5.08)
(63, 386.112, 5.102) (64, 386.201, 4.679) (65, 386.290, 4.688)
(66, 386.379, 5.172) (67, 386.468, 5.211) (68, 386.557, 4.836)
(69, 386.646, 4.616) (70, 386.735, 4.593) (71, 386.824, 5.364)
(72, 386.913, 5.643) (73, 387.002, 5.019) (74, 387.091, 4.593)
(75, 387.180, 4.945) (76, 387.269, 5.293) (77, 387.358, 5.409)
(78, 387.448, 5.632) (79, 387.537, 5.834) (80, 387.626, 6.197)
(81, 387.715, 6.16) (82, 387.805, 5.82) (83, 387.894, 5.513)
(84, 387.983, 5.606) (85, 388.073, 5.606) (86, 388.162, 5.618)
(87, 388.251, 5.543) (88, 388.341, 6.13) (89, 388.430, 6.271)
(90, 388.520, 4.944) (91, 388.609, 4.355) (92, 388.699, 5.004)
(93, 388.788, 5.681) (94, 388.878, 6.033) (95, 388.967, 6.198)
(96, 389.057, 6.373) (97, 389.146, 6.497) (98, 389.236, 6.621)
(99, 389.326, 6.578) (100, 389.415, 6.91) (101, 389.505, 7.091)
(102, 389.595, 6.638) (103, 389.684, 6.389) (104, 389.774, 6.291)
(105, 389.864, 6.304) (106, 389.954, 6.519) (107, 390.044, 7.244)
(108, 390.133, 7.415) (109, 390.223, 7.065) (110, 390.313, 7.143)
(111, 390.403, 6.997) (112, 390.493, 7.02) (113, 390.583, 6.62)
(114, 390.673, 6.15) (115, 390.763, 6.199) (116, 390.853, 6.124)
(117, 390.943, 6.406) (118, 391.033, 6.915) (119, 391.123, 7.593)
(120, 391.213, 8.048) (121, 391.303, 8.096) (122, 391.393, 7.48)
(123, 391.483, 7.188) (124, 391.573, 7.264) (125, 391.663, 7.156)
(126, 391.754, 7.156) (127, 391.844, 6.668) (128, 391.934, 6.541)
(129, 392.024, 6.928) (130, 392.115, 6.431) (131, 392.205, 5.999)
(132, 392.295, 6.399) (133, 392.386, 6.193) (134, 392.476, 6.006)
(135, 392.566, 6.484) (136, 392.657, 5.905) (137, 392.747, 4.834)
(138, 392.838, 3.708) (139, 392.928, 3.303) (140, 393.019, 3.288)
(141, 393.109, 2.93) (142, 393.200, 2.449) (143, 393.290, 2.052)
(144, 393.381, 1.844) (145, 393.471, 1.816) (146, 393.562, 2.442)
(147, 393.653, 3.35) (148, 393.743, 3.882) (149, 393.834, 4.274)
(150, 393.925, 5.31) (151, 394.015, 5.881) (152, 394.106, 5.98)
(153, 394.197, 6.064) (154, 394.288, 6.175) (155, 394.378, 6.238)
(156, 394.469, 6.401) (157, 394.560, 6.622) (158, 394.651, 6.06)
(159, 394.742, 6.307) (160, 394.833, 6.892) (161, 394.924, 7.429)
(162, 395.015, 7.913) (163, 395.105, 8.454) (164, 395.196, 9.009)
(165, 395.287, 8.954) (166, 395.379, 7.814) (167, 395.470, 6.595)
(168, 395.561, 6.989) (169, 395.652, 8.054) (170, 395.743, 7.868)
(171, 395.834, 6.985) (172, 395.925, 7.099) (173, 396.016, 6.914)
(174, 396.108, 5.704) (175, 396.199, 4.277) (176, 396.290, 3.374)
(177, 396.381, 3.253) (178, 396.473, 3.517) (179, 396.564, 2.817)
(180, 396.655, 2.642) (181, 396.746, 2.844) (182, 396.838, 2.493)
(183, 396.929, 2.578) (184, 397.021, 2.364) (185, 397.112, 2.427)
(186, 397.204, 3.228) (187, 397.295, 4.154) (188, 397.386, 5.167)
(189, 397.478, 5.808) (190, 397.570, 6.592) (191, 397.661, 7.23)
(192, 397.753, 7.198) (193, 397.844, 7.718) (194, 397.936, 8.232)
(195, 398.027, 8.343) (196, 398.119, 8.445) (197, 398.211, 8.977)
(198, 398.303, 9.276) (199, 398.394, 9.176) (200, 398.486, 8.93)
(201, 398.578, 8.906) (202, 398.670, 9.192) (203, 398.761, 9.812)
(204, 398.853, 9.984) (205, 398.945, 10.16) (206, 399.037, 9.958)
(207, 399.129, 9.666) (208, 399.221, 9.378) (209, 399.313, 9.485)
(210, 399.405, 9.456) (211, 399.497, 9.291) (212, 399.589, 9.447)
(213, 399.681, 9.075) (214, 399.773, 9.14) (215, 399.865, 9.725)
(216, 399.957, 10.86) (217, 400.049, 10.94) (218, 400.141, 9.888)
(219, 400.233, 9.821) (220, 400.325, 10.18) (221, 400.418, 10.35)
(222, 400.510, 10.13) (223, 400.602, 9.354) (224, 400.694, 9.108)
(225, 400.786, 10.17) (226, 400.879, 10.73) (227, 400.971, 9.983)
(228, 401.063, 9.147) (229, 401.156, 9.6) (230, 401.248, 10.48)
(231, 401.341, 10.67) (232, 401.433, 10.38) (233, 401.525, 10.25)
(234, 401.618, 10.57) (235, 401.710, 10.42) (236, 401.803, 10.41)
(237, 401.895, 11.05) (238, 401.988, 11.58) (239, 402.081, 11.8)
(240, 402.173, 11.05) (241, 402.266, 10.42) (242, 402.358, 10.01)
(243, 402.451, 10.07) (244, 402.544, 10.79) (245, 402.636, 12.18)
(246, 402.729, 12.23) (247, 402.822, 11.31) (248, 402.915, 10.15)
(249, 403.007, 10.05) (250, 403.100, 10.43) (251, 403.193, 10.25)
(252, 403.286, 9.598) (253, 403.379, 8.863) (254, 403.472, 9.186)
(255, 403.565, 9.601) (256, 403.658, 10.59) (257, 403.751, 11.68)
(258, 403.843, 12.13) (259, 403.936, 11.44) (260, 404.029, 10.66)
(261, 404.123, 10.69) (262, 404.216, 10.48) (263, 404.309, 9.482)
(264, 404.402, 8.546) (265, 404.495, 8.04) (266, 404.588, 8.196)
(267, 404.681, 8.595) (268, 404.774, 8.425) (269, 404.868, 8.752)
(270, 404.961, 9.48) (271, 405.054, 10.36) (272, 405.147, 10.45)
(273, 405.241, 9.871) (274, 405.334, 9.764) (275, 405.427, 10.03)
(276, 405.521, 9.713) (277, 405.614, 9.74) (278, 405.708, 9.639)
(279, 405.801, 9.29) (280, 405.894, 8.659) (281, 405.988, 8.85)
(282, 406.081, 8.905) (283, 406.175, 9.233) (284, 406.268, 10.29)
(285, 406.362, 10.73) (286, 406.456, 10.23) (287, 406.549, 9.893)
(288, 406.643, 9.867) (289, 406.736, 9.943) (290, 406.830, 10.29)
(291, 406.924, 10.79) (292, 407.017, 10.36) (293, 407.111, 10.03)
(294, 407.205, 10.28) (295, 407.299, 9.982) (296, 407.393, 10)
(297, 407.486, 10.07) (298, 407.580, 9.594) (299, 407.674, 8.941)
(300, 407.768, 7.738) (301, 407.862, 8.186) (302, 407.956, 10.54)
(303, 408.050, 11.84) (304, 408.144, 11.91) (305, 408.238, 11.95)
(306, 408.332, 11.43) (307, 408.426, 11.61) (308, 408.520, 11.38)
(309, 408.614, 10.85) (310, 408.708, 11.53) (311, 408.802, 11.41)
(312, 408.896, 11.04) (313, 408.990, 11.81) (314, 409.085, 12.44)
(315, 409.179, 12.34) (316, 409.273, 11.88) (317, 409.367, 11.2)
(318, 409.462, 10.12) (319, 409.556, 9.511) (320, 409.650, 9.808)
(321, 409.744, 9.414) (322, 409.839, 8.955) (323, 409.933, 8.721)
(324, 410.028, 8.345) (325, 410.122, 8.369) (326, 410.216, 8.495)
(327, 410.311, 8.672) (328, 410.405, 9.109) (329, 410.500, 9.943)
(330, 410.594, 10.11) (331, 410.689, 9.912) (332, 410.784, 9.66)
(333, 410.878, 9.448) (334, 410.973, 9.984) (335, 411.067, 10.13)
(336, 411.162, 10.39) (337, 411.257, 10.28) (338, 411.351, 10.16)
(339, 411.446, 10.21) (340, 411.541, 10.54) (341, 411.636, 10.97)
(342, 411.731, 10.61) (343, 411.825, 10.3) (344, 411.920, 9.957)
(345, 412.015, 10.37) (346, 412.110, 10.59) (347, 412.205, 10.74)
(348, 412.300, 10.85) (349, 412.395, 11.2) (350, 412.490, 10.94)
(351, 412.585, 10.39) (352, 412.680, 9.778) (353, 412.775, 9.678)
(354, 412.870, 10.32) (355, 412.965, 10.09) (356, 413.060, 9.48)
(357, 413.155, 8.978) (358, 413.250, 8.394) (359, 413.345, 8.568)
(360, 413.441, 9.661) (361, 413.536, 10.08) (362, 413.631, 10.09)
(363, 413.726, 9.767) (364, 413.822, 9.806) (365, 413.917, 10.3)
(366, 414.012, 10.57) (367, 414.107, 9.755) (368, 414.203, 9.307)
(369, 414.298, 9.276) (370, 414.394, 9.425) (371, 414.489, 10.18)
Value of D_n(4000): 1.9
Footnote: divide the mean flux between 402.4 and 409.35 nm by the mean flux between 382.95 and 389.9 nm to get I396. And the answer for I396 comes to 1.93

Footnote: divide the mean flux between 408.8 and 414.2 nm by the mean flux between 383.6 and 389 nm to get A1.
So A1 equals 1.91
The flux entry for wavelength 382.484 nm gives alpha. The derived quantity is 3.491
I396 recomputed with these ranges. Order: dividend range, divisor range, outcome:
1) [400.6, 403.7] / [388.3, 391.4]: 1.59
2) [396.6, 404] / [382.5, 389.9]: 1.74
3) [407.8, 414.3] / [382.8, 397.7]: 1.86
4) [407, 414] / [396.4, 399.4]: 1.50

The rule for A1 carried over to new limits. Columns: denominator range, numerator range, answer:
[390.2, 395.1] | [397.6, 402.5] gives 1.67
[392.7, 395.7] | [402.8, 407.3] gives 1.81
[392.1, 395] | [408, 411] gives 2.09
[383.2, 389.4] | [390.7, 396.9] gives 1.08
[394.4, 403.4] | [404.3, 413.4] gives 1.20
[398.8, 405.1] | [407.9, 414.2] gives 1.02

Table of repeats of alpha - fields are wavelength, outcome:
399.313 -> 9.485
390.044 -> 7.244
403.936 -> 11.44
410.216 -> 8.495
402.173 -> 11.05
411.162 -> 10.39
